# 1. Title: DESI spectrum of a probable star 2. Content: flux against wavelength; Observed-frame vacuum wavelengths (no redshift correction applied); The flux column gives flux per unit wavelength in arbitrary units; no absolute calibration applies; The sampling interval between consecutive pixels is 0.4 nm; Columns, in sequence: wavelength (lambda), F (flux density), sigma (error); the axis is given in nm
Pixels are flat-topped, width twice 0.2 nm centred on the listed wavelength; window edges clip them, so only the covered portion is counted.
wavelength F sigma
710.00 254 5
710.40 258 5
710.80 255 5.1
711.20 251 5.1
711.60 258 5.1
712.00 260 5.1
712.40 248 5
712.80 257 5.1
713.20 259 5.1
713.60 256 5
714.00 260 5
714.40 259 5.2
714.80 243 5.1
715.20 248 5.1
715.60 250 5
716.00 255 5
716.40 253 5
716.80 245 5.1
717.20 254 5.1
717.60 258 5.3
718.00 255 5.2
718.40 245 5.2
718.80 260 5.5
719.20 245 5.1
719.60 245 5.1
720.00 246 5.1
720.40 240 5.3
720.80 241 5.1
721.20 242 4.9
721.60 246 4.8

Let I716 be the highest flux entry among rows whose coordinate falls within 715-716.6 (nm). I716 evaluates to 255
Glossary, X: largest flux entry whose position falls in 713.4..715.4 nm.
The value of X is 260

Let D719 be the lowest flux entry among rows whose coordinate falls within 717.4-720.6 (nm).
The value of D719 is 240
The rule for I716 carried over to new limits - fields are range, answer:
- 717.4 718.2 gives 258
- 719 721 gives 246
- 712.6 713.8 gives 259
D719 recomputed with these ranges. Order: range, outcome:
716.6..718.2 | 245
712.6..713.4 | 257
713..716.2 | 243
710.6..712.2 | 251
